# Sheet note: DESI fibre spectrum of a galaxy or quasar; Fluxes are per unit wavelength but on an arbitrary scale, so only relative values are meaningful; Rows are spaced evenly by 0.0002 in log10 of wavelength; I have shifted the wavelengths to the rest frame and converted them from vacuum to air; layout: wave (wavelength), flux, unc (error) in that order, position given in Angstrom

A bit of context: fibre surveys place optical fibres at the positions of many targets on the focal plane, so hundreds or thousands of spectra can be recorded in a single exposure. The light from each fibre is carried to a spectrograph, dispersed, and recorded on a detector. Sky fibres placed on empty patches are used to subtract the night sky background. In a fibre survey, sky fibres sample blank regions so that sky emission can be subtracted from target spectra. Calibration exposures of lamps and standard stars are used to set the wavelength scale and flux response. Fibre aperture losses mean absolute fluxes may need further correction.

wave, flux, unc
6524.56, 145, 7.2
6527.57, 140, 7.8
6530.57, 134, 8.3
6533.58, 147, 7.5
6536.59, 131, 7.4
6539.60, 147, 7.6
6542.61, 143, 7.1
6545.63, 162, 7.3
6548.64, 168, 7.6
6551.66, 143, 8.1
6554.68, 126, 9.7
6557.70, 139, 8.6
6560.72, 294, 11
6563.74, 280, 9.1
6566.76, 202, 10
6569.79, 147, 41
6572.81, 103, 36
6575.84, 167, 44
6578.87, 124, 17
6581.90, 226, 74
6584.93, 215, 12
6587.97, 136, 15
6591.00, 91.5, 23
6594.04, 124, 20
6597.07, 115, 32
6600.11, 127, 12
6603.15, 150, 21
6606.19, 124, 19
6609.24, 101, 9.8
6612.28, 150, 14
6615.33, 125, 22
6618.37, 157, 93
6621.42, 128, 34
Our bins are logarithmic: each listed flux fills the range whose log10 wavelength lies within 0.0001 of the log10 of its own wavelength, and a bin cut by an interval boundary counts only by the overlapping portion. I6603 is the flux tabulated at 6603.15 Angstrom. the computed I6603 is 150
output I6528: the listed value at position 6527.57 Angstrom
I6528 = 140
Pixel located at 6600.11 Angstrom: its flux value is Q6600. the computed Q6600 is 127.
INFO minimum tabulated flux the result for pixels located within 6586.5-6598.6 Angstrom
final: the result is 91.5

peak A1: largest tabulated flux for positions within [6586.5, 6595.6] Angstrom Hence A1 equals 136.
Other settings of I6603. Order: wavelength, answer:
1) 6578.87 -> 124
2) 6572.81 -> 103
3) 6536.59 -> 131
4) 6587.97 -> 136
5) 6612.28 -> 150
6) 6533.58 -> 147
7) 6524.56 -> 145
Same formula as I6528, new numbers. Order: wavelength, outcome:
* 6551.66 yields 143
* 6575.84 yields 167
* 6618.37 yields 157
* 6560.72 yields 294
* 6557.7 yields 139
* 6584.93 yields 215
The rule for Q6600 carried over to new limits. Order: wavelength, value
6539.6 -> 147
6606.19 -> 124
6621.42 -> 128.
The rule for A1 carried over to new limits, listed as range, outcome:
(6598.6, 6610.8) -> 150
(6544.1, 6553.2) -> 168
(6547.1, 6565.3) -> 294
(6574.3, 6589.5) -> 226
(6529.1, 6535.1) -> 147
